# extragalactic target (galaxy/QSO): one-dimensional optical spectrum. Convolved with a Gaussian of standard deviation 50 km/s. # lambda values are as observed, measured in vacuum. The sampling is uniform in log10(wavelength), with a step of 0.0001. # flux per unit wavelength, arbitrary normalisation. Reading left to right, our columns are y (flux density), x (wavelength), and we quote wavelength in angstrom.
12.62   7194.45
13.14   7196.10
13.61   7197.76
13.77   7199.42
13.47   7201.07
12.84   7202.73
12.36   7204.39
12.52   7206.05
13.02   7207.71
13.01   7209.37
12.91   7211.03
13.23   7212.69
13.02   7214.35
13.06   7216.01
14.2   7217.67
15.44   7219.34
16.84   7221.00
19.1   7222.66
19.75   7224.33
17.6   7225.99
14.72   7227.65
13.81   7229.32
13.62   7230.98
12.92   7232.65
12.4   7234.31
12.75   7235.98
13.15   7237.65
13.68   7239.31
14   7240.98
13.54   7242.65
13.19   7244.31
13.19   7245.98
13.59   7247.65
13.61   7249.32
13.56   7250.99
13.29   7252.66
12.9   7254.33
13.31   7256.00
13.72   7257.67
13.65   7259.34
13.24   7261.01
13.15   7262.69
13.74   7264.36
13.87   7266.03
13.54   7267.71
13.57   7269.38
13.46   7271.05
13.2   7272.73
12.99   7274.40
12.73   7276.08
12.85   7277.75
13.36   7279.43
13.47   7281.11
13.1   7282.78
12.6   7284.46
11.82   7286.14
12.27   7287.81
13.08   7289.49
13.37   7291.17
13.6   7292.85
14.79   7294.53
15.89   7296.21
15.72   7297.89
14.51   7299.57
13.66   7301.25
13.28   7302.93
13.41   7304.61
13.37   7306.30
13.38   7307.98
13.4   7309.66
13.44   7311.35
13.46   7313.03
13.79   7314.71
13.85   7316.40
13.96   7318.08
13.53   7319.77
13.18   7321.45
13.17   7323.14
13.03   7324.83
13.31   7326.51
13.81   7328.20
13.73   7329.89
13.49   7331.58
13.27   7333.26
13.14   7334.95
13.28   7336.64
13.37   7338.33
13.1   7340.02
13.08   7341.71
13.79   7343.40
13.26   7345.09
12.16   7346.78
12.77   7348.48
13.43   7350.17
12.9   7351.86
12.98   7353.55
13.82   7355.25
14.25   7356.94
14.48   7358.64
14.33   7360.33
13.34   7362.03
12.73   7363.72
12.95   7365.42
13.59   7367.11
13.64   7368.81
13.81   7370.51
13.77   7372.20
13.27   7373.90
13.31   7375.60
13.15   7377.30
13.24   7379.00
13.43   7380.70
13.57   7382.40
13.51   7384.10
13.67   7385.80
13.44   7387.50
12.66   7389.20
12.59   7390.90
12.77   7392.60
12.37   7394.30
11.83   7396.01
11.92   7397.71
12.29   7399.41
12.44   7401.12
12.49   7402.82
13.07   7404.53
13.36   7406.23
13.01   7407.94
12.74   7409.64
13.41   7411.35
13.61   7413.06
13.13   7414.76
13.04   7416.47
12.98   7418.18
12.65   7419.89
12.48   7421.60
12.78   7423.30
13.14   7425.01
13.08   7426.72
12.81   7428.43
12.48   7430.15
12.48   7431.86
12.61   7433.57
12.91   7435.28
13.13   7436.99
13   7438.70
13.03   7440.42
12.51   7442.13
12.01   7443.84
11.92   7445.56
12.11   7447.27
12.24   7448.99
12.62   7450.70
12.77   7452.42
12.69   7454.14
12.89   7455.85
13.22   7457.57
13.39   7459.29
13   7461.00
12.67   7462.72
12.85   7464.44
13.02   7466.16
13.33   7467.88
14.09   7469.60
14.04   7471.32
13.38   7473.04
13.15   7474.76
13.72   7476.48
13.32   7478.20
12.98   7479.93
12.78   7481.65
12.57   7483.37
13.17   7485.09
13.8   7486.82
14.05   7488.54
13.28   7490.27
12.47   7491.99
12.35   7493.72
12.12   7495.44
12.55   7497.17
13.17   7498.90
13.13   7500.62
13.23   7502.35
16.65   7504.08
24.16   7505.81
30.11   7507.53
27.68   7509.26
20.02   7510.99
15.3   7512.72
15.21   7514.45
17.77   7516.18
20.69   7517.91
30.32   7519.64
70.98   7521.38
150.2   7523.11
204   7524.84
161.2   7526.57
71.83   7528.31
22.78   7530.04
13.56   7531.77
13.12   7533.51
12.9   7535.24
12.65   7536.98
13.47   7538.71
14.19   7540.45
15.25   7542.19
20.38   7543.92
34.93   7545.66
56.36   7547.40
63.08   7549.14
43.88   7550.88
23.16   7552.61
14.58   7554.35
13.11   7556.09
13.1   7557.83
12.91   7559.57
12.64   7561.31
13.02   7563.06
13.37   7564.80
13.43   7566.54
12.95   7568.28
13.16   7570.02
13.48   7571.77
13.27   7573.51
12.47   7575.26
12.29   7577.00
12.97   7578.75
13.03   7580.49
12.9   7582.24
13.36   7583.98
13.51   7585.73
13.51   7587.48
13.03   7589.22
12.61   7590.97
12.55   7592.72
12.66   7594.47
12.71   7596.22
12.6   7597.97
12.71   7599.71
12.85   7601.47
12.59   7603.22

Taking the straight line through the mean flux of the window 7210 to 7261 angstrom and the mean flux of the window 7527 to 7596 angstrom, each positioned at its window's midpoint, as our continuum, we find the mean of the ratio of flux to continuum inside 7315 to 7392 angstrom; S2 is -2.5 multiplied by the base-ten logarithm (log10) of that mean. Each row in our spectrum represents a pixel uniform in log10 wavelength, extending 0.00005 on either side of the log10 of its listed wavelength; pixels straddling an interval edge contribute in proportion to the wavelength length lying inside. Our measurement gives 0.21 mag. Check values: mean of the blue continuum 14.1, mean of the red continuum 19.9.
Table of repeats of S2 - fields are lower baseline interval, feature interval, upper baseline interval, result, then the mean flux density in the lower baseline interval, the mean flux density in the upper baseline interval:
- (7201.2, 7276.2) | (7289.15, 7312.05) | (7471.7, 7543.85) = 0.25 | 13.8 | 29.8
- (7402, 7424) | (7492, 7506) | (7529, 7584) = 0.17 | 13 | 18.9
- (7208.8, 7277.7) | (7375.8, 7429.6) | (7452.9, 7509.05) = 0.10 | 13.9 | 14.3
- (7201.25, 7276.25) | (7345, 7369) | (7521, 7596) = 0.44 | 13.8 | 30.5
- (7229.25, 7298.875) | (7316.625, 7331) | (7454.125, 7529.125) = 0.28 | 13.4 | 28.8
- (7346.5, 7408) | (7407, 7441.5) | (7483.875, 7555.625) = 0.47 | 13.2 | 33.8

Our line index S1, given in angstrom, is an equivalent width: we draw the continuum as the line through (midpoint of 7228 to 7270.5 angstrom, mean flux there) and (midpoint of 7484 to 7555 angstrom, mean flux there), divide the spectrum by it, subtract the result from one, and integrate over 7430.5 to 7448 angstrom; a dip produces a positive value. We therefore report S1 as 9.6 angstrom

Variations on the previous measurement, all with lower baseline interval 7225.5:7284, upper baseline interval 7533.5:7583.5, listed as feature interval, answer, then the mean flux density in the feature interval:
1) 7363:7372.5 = 1.3 angstrom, 13.4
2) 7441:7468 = 6.9 angstrom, 12.7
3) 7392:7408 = 3.5 angstrom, 12.5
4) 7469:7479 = 2.2 angstrom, 13.6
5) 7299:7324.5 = 1.7 angstrom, 13.5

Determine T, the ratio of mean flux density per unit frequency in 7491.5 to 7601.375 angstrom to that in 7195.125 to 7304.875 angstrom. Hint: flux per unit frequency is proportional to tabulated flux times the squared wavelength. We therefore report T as 2.1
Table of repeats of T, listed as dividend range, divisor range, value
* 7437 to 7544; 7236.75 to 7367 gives 1.91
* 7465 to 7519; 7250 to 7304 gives 1.22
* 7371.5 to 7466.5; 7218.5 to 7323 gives 0.97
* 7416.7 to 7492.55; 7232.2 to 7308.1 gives 1.01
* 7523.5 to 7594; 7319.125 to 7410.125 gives 2.24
